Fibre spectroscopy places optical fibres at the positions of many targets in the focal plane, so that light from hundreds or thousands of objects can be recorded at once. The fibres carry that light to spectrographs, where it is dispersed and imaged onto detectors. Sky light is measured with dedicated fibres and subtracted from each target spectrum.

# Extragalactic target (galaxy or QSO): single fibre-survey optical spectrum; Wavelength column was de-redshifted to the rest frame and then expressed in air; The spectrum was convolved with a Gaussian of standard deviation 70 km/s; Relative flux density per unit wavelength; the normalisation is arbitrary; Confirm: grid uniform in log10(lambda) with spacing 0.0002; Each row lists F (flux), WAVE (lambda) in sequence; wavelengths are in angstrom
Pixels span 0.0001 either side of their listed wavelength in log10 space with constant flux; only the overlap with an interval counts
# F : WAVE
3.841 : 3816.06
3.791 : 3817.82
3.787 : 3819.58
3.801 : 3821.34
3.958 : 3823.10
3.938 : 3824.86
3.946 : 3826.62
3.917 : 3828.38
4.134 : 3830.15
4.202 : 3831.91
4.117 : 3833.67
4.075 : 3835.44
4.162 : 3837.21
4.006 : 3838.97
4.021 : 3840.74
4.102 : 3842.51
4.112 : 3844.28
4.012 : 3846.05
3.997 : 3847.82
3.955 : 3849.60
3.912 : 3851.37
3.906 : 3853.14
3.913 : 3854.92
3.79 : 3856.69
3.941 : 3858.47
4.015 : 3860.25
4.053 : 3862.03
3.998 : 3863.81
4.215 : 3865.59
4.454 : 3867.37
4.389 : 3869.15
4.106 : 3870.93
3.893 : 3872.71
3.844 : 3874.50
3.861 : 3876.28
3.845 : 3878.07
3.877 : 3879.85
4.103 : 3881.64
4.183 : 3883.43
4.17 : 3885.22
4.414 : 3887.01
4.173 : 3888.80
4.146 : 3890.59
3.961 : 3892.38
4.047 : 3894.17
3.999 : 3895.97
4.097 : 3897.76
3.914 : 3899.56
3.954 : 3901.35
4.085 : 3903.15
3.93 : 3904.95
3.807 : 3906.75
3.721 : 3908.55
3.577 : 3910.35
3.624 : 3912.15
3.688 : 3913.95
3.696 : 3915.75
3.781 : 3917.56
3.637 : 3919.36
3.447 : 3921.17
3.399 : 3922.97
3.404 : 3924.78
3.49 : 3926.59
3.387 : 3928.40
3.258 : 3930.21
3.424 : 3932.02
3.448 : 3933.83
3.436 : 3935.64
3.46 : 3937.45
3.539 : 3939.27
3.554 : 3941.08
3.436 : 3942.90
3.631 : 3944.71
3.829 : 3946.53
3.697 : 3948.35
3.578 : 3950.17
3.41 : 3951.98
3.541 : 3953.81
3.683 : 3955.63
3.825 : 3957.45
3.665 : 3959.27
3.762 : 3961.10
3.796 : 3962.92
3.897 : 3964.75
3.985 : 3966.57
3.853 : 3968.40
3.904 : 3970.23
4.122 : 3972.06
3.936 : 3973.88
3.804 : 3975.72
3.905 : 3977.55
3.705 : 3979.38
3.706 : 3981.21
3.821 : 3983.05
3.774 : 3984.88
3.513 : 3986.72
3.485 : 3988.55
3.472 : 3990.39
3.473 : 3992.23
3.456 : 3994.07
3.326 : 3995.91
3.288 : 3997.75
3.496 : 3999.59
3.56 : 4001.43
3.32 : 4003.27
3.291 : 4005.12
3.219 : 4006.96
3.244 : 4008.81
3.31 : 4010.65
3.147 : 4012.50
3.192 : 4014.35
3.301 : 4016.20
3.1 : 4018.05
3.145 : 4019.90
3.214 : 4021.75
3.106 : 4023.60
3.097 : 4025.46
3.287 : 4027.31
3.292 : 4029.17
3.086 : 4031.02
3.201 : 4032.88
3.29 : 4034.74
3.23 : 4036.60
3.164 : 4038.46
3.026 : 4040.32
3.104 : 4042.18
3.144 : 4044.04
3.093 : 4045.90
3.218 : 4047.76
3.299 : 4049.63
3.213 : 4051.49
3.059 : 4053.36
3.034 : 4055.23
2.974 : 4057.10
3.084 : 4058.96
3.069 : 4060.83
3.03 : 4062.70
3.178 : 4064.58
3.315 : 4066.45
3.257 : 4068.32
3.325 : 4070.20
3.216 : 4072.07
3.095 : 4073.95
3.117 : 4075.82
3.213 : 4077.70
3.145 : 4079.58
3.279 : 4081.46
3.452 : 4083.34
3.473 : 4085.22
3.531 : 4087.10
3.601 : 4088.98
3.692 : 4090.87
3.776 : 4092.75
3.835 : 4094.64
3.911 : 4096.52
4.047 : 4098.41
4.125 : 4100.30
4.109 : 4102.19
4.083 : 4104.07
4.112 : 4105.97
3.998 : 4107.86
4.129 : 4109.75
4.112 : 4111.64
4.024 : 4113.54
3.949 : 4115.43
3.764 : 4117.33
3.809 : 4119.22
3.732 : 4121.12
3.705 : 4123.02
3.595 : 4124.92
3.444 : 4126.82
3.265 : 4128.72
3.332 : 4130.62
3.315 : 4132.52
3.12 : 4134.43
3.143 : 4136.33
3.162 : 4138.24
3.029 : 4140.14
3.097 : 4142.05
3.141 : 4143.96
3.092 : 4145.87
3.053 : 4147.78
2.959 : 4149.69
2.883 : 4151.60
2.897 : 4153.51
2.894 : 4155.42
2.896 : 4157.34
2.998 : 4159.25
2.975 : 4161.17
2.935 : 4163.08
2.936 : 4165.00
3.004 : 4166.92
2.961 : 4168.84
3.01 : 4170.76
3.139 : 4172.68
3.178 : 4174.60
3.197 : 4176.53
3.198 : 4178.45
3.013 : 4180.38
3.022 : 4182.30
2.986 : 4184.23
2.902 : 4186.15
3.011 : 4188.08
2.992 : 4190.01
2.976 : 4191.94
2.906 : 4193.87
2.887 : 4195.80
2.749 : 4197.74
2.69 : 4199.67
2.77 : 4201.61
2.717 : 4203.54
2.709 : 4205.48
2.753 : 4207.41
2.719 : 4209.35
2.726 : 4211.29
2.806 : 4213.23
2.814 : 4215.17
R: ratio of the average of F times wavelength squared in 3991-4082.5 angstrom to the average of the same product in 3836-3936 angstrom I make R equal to 0.9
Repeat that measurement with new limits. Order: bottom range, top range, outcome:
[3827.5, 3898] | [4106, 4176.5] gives 0.94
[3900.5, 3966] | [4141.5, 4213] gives 0.92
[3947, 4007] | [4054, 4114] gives 1.02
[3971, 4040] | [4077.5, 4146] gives 1.12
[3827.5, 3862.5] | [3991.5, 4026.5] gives 0.89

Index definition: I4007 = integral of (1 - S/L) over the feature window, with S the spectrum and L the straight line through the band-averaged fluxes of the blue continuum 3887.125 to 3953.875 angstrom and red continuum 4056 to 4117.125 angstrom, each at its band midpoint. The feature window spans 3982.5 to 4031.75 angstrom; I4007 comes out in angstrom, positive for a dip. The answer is 4.1 angstrom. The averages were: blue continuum 3.69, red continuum 3.57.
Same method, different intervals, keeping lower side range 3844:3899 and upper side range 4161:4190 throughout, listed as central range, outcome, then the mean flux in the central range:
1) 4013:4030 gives 1.7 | 3.19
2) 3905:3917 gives 0.6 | 3.71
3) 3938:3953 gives 0.9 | 3.58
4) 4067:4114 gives -5.0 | 3.66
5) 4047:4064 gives 1.6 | 3.11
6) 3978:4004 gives 0.8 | 3.54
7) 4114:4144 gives -2.3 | 3.43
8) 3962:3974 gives -0.7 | 3.93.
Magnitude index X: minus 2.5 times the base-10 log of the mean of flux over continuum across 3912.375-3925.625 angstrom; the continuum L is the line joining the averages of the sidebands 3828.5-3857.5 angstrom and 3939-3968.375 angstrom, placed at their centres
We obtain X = 0.06 mag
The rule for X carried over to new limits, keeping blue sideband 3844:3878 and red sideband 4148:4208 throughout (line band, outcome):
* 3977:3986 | -0.049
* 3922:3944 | 0.100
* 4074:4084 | 0.018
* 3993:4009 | 0.056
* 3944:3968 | -0.008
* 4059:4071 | 0.047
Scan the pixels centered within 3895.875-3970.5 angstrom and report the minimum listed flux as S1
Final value 3.258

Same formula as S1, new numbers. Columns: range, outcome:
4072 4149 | 3.029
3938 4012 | 3.219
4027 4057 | 3.026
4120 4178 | 2.883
